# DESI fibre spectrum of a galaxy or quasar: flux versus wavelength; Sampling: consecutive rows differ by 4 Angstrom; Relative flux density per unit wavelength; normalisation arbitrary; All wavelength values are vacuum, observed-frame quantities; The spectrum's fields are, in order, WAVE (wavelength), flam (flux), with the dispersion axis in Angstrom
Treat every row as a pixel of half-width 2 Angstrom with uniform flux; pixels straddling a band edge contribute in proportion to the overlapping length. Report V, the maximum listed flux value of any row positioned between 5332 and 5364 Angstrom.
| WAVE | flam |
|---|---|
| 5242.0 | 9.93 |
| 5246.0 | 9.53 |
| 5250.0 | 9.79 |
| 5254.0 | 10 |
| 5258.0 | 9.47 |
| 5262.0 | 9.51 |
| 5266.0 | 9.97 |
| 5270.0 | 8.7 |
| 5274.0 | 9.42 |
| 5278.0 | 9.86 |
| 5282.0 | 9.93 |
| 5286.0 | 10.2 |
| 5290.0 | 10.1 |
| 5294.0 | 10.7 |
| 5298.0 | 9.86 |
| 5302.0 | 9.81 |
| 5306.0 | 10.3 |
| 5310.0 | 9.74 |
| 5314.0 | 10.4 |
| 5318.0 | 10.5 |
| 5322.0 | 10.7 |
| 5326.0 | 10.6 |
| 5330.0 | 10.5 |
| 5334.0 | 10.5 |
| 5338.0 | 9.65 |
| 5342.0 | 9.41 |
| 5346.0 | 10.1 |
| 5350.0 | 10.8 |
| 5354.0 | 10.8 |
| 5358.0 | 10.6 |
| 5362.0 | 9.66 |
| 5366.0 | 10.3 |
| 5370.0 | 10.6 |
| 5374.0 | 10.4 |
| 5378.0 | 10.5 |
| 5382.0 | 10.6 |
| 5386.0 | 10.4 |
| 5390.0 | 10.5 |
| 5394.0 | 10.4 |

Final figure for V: 10.8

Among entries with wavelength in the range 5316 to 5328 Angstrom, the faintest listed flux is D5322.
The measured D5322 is 10.5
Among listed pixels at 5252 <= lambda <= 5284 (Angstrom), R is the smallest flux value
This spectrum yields 8.7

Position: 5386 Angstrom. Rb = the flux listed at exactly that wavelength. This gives 10.4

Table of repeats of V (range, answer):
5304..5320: 10.5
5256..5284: 9.97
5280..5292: 10.2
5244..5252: 9.79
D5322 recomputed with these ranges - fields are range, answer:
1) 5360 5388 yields 9.66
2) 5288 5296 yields 10.1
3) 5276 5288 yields 9.86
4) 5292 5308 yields 9.81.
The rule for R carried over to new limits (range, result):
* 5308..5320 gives 9.74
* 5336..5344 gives 9.41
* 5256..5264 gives 9.47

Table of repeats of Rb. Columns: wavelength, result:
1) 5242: 9.93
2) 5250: 9.79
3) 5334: 10.5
